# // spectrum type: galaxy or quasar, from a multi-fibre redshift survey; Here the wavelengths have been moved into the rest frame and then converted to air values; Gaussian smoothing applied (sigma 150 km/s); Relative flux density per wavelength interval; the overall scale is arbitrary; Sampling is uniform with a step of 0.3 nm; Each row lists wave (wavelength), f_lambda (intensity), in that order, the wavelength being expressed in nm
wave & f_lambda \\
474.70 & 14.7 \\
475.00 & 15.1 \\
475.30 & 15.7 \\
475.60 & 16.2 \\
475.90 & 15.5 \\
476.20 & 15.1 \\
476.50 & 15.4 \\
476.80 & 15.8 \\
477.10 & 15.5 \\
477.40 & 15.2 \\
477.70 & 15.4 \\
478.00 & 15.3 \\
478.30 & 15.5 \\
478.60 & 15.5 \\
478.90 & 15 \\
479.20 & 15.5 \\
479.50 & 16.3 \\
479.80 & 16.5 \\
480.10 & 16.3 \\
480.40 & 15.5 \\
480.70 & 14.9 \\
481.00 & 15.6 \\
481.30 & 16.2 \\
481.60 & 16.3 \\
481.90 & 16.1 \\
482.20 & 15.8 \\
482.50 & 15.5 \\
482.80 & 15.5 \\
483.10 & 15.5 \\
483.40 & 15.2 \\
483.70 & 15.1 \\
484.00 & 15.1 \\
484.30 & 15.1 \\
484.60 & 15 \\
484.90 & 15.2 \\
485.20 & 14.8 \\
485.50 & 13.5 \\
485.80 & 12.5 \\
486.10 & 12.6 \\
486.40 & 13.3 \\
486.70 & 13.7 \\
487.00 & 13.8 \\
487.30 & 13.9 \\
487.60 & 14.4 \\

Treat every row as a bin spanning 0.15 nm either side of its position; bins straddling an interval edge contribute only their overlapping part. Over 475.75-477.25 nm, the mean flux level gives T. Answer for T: 15.5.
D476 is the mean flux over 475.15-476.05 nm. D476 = 15.8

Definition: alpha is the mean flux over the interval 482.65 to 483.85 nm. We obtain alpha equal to 15.3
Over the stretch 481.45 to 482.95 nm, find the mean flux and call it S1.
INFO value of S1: 15.8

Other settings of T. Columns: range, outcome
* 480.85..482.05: 16.1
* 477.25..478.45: 15.3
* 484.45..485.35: 15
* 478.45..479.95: 15.8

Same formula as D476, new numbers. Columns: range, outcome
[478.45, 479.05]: 15.2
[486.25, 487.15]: 13.6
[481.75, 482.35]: 15.9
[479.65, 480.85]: 15.8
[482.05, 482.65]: 15.7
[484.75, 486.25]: 13.7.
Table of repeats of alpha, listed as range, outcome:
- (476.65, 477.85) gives 15.5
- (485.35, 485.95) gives 13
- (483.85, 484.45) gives 15.1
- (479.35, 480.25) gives 16.4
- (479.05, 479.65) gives 15.9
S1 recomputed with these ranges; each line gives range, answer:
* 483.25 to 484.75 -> 15.1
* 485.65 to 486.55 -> 12.8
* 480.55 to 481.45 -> 15.6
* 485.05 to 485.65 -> 14.2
